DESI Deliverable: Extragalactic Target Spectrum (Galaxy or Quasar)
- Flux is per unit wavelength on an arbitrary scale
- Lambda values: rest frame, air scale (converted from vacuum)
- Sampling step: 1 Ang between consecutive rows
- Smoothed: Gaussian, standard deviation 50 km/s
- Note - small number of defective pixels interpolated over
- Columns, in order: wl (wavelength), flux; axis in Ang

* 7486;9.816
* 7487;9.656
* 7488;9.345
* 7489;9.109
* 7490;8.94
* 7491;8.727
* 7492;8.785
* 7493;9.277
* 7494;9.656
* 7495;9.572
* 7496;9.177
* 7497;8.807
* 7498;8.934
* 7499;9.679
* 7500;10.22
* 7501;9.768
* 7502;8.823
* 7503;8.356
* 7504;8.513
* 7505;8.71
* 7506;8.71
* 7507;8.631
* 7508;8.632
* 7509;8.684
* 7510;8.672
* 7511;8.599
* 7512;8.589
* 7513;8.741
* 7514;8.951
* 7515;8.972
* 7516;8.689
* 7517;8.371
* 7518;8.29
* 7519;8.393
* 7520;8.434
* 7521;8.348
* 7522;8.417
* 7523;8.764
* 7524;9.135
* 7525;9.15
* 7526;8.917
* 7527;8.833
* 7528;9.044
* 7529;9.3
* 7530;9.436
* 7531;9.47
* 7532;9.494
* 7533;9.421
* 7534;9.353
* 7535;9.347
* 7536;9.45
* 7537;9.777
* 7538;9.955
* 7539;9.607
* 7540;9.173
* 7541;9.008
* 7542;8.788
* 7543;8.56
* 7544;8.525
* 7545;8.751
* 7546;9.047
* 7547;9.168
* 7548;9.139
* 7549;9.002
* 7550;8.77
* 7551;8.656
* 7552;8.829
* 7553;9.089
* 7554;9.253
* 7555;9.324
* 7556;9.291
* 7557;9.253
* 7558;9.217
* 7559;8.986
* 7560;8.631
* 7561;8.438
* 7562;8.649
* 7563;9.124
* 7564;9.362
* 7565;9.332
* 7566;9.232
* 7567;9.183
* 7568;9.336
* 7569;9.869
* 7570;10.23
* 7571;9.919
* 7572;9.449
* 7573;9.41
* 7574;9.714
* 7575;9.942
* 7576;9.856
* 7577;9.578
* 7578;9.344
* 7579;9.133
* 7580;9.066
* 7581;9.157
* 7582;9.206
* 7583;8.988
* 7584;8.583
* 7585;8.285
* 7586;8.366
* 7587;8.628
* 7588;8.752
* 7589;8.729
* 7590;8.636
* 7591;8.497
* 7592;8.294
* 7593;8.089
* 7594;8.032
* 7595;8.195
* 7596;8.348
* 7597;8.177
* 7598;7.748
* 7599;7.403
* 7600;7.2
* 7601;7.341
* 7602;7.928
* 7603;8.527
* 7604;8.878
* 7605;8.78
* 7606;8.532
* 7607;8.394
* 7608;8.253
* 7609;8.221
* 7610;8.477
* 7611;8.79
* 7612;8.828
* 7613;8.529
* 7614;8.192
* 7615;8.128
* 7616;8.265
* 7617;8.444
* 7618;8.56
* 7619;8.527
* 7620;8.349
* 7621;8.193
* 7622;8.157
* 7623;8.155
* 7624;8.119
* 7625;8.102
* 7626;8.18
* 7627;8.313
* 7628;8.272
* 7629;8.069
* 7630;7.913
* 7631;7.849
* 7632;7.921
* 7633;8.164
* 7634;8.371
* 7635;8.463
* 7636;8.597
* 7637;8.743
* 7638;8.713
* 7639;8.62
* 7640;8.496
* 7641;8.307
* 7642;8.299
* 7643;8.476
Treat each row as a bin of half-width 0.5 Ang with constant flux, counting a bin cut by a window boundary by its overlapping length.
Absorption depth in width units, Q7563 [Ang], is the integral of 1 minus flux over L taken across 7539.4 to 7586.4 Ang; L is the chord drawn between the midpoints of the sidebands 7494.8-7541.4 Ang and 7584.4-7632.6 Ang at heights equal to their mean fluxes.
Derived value -2.7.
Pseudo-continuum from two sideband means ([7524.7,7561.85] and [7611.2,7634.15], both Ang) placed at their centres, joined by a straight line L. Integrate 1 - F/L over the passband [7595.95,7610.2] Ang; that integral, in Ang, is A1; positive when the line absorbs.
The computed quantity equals 0.6 Ang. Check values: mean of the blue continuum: 9.12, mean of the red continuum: 8.25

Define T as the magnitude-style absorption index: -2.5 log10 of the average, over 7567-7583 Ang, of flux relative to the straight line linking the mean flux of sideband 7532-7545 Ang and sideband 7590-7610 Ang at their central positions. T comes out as -0.110 mag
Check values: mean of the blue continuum 9.24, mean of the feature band 9.52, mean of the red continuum 8.17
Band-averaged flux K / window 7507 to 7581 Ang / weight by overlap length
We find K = 9.09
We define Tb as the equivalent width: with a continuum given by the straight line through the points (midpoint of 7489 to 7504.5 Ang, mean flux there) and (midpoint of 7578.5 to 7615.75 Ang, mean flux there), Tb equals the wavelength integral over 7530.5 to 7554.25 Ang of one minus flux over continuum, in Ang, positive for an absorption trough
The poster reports -0.9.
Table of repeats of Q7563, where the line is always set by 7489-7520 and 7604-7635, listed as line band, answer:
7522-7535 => -0.6 Ang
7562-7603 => -1.6 Ang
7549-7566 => -0.8 Ang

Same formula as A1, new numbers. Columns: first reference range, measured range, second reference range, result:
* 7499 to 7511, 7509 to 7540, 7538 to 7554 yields -0.18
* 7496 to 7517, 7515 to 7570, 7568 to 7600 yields -1.11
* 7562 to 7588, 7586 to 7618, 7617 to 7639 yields 1.68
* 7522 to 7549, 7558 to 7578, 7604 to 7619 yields -1.16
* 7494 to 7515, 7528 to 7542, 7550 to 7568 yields -0.62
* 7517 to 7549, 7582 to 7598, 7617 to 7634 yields 0.14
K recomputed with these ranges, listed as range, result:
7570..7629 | 8.56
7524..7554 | 9.14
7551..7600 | 8.94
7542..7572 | 9.11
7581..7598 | 8.49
